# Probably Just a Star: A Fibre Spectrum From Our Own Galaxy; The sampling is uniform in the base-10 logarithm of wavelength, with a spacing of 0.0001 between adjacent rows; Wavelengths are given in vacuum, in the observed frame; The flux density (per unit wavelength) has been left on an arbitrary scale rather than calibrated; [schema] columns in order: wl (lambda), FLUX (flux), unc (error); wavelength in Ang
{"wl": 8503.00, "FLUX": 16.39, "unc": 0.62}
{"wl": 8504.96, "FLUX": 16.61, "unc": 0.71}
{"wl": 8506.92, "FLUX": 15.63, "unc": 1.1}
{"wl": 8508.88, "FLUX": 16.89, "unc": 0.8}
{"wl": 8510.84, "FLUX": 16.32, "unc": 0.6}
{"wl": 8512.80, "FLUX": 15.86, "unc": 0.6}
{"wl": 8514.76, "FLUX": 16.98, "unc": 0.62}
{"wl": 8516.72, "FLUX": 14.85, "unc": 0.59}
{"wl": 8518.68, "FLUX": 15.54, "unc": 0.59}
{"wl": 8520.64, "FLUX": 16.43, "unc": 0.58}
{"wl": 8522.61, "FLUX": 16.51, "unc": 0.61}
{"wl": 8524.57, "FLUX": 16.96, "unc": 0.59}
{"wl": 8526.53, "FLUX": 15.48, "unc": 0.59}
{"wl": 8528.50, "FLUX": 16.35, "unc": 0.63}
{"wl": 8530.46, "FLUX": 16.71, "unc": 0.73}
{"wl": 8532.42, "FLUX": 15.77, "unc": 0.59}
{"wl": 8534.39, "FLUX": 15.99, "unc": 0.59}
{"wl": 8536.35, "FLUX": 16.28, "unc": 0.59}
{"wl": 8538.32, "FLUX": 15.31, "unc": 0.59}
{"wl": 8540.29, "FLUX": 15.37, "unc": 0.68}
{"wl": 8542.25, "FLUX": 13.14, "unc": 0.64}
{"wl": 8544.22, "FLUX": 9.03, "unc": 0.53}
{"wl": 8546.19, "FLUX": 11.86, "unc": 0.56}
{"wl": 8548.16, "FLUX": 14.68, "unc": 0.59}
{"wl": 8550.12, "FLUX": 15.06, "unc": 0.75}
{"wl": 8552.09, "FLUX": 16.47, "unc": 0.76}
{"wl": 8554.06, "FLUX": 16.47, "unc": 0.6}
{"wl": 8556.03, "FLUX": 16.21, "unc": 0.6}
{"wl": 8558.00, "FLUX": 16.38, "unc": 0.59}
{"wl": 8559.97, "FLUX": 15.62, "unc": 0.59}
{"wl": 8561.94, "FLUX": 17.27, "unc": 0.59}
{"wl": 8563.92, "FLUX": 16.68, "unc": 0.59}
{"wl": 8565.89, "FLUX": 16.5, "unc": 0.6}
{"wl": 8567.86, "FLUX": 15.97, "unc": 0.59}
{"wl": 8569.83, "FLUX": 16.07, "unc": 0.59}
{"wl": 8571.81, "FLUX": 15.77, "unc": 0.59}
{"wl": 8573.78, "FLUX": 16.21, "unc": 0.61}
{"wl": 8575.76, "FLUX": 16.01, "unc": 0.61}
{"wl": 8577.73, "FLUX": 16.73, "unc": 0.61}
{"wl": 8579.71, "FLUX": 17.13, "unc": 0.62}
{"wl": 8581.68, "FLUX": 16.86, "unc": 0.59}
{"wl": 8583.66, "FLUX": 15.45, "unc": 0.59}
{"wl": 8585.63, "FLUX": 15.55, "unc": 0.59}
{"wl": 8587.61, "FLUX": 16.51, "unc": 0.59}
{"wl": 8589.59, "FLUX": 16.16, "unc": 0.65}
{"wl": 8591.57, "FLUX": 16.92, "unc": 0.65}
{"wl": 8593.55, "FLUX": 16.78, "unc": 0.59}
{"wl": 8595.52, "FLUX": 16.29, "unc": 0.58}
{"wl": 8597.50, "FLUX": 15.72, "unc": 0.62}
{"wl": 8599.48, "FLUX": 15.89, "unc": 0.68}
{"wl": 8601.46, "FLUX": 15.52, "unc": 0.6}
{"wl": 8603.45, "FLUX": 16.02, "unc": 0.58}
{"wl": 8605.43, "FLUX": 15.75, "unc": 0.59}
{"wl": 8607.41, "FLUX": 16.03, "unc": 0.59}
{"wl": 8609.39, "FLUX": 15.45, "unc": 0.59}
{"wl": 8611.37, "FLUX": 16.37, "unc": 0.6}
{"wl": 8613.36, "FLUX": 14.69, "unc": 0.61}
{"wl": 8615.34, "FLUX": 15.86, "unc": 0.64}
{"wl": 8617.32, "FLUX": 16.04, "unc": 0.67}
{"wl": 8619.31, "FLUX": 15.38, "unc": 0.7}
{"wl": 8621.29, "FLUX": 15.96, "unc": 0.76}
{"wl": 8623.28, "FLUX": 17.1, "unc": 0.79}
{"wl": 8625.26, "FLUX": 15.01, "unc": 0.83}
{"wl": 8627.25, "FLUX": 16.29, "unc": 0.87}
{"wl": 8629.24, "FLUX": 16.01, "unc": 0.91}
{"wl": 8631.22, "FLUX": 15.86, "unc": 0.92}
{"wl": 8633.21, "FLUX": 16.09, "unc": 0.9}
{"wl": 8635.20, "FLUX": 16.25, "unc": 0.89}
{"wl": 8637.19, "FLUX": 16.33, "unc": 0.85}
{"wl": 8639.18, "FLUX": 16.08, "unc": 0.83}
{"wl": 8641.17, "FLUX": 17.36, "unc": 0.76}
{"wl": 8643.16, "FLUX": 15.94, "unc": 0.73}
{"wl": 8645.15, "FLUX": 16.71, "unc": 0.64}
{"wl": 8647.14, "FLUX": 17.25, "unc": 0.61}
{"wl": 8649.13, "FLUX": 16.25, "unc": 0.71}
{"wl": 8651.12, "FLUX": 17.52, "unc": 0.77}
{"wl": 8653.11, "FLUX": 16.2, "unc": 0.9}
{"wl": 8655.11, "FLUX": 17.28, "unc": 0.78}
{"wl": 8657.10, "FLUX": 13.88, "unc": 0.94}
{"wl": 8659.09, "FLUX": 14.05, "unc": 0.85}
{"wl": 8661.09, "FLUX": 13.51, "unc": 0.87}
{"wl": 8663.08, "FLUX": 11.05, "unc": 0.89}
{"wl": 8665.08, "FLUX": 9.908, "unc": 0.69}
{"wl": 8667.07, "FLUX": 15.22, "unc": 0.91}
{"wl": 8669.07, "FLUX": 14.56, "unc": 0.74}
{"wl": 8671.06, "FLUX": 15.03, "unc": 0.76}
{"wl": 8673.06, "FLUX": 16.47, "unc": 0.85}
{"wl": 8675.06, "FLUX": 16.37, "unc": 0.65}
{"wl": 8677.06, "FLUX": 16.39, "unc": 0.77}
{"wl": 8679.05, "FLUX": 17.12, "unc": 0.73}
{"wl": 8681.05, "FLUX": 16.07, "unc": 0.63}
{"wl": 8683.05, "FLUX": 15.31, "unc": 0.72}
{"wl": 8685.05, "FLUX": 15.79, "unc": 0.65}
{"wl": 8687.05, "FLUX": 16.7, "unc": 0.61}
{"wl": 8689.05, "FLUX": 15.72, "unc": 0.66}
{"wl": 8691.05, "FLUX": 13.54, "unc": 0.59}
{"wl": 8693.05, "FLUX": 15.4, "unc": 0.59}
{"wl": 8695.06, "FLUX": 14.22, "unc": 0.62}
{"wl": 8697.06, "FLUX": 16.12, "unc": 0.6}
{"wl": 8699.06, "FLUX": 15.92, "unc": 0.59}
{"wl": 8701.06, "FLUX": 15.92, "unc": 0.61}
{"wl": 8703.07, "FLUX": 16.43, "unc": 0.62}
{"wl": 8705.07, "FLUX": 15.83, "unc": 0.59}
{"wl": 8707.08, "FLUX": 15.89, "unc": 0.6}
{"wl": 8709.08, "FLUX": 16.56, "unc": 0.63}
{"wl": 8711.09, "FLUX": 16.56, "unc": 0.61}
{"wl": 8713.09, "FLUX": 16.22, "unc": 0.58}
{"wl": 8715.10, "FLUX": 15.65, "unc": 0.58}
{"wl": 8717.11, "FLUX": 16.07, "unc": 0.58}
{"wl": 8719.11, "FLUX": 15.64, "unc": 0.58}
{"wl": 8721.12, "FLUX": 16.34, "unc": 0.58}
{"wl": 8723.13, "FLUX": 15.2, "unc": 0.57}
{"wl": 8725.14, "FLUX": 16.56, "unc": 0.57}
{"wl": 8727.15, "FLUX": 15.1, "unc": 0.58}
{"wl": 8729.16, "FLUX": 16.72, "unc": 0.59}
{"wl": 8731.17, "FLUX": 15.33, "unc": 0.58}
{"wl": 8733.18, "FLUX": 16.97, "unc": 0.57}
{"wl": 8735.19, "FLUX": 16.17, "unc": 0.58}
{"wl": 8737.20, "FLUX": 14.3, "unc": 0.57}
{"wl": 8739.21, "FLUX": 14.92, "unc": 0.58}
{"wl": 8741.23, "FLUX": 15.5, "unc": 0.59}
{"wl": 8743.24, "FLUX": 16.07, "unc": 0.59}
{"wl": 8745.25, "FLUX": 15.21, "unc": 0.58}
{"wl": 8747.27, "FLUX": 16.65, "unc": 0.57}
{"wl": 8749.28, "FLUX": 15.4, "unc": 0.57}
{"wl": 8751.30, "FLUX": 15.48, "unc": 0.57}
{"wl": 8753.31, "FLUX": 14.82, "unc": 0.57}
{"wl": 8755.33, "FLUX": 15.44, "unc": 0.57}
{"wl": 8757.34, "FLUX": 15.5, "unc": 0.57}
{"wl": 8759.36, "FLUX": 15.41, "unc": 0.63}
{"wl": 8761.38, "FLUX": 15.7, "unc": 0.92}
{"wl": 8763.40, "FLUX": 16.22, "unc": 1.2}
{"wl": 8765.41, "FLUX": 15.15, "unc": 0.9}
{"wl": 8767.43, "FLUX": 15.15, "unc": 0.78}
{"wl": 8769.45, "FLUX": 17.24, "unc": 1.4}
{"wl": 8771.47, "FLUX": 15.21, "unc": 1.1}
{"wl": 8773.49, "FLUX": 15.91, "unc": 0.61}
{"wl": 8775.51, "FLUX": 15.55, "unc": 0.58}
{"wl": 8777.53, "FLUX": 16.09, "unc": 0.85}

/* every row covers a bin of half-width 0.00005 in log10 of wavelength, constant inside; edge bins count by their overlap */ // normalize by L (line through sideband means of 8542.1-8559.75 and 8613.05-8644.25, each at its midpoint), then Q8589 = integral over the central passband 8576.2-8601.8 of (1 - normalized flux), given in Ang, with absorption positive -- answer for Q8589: -1.7 Ang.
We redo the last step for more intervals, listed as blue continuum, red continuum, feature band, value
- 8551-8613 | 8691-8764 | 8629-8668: 1.4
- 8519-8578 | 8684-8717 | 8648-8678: 1.6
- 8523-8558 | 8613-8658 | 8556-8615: -1.9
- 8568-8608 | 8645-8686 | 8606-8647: -0.9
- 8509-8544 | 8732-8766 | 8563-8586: -0.8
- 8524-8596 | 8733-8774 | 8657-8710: 1.7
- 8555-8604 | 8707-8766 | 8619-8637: 0.1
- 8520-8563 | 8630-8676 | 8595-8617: -0.5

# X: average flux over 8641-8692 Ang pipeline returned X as 15.4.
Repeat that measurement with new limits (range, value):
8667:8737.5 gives 15.8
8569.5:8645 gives 16.1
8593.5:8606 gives 15.9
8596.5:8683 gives 15.7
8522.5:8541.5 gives 16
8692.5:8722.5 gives 15.9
